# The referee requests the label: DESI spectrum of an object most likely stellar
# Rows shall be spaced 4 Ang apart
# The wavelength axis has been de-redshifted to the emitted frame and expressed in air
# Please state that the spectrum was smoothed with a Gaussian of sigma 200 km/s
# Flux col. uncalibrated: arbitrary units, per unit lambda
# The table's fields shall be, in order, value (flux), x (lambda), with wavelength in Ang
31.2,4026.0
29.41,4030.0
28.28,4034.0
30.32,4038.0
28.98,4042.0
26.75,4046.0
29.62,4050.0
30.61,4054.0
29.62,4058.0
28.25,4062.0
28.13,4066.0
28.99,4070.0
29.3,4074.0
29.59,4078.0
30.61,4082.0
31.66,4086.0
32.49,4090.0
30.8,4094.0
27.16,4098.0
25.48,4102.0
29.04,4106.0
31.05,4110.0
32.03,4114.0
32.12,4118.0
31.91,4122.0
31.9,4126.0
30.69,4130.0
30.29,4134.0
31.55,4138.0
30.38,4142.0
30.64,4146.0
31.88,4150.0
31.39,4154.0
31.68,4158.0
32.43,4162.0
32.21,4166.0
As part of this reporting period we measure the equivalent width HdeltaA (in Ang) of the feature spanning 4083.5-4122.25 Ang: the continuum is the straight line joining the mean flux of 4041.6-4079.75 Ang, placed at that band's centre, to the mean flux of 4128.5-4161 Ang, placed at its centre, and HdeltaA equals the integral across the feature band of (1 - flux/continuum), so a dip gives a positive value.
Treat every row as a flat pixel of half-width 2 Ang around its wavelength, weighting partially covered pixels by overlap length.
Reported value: -0.3 Ang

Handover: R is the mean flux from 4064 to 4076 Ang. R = 28.8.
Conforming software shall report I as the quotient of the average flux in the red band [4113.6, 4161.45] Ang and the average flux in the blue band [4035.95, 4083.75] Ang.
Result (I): 1.07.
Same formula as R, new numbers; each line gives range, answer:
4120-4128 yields 31.9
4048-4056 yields 30.1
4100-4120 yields 29.9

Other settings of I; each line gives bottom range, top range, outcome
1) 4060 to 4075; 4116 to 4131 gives 1.11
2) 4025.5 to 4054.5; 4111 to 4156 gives 1.07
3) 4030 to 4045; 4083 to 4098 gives 1.07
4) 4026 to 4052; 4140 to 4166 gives 1.08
